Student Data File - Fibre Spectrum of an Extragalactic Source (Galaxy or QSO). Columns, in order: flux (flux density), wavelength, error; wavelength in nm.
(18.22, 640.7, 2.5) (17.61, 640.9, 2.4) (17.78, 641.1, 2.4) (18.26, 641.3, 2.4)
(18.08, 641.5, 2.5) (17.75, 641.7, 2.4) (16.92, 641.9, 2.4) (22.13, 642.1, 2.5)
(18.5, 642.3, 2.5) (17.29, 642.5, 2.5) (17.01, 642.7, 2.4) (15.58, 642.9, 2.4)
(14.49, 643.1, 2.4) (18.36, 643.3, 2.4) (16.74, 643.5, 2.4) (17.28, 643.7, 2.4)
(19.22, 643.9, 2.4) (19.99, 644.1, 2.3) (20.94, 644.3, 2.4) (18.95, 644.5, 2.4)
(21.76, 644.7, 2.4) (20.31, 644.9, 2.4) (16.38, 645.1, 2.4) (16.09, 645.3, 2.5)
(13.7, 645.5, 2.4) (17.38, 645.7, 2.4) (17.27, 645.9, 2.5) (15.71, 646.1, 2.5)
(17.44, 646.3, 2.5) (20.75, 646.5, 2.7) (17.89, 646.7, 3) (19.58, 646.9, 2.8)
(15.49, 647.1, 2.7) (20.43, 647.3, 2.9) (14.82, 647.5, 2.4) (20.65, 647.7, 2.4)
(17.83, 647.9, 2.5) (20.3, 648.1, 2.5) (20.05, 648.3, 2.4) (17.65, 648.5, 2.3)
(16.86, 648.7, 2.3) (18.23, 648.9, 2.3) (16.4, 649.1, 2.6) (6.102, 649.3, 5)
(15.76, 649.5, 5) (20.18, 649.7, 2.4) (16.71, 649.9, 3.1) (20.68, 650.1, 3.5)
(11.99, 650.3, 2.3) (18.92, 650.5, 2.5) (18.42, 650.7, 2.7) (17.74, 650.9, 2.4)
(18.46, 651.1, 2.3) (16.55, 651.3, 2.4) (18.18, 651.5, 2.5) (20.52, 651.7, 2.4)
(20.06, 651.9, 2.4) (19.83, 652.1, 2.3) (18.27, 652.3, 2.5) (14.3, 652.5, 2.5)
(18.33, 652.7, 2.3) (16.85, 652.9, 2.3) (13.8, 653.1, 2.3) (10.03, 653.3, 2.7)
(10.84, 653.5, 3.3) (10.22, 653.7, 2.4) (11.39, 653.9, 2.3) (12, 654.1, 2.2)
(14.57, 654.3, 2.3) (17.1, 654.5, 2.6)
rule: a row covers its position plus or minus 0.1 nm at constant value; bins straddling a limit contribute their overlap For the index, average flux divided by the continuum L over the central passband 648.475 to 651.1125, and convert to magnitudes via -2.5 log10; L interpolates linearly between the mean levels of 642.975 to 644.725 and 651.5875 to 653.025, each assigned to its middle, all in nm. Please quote 0.10 mag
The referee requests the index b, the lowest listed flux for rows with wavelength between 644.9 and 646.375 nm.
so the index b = 13.7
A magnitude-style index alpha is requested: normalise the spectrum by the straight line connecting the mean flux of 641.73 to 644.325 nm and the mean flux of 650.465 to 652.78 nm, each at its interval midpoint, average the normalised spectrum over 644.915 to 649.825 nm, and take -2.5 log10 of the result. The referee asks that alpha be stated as 0.05 mag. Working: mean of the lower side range 17.9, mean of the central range 17.3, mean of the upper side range 18.3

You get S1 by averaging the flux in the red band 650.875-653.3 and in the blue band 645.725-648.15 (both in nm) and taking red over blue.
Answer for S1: 1.0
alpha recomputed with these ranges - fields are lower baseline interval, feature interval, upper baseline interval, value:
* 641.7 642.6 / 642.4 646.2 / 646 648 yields 0.05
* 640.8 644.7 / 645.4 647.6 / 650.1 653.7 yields 0.01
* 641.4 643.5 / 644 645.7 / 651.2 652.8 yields -0.04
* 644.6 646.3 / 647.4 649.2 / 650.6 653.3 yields -0.04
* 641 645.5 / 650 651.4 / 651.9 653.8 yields -0.12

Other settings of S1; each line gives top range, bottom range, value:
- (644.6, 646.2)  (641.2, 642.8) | 0.95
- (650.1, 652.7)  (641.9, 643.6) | 1.02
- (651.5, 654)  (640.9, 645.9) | 0.86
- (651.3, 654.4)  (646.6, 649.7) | 0.89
